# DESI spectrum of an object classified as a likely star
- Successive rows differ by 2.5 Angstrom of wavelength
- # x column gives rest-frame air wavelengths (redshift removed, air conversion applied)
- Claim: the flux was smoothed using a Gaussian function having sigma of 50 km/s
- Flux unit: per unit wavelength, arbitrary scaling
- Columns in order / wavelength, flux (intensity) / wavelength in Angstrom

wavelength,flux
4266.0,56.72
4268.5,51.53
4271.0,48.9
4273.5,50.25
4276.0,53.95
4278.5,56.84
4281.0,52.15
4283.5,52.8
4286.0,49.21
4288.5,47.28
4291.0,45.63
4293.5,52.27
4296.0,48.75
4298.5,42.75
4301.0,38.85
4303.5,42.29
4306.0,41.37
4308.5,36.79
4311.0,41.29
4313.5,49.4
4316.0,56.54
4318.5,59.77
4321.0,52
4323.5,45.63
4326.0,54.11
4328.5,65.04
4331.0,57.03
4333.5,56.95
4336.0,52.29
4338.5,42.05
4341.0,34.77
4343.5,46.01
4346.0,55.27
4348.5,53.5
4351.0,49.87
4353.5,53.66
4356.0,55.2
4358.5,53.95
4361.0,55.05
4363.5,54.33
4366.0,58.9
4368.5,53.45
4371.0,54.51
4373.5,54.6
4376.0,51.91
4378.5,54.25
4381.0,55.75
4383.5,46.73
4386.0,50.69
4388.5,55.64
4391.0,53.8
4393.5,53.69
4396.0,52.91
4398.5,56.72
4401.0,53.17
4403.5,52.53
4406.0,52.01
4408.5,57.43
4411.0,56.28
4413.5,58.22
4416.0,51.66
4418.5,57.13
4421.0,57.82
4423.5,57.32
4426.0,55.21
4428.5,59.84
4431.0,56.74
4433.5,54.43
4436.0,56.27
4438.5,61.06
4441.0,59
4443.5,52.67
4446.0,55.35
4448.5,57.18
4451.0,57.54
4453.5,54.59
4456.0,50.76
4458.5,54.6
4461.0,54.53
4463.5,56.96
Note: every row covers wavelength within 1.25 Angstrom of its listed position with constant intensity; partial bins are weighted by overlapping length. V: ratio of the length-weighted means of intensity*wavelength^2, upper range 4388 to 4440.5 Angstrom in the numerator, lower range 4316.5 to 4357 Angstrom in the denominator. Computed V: 1.1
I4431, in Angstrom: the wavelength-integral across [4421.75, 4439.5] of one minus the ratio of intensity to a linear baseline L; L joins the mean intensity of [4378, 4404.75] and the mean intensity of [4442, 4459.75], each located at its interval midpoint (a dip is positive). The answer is -0.98 Angstrom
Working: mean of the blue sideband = 53.2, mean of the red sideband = 54.7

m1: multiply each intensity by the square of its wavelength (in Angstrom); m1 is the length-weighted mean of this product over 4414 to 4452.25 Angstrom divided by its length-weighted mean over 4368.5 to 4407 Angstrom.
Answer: 1.09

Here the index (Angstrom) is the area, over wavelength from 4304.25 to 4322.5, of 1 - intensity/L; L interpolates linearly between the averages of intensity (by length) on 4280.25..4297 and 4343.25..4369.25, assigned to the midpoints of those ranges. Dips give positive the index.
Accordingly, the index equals 1.2 Angstrom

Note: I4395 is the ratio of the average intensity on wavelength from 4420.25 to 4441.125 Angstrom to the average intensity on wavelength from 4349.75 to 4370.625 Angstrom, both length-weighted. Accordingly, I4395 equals 1.06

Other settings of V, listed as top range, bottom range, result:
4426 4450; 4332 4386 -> 1.13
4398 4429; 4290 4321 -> 1.26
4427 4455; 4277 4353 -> 1.22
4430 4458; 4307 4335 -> 1.13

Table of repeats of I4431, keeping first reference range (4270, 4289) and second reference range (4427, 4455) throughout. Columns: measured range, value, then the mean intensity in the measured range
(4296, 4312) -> 3.4 Angstrom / 41.2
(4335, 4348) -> 1.7 Angstrom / 46.4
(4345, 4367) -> -0.1 Angstrom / 54.4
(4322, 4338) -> -0.4 Angstrom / 54.5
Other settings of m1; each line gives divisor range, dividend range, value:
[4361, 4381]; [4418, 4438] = 1.07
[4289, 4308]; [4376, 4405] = 1.25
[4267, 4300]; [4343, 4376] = 1.11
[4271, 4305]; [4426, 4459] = 1.24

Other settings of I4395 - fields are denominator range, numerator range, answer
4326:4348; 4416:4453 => 1.10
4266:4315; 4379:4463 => 1.15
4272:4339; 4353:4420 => 1.09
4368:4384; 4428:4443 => 1.08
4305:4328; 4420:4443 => 1.17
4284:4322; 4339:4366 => 1.09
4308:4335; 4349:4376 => 1.03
